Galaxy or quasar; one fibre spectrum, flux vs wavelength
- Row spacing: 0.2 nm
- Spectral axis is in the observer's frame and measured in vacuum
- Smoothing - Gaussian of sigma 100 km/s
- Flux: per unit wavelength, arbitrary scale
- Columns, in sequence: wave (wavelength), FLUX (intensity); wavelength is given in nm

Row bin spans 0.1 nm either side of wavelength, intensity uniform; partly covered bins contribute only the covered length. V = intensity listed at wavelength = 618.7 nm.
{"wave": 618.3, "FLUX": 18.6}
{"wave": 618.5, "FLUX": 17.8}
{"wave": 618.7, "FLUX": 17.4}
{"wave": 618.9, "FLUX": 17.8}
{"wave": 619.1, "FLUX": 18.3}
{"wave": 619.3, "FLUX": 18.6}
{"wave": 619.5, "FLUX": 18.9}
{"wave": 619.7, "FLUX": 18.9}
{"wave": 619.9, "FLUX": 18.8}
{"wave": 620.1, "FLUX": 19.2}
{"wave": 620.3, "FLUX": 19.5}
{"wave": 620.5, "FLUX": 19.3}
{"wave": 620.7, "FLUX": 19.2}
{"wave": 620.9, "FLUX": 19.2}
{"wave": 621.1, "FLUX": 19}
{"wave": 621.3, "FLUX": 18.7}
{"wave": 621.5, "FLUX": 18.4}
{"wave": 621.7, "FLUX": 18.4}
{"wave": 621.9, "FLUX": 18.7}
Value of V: 17.4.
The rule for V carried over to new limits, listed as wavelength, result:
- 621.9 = 18.7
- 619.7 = 18.9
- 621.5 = 18.4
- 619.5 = 18.9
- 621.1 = 19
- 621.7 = 18.4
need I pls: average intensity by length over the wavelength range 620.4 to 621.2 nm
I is 19.2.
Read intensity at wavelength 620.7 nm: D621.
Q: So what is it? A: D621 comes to 19.2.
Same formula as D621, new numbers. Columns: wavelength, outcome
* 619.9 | 18.8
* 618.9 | 17.8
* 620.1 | 19.2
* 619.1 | 18.3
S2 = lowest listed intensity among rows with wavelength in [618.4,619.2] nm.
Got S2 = 17.4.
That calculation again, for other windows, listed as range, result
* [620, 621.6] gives 18.4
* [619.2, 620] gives 18.6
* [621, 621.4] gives 18.7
